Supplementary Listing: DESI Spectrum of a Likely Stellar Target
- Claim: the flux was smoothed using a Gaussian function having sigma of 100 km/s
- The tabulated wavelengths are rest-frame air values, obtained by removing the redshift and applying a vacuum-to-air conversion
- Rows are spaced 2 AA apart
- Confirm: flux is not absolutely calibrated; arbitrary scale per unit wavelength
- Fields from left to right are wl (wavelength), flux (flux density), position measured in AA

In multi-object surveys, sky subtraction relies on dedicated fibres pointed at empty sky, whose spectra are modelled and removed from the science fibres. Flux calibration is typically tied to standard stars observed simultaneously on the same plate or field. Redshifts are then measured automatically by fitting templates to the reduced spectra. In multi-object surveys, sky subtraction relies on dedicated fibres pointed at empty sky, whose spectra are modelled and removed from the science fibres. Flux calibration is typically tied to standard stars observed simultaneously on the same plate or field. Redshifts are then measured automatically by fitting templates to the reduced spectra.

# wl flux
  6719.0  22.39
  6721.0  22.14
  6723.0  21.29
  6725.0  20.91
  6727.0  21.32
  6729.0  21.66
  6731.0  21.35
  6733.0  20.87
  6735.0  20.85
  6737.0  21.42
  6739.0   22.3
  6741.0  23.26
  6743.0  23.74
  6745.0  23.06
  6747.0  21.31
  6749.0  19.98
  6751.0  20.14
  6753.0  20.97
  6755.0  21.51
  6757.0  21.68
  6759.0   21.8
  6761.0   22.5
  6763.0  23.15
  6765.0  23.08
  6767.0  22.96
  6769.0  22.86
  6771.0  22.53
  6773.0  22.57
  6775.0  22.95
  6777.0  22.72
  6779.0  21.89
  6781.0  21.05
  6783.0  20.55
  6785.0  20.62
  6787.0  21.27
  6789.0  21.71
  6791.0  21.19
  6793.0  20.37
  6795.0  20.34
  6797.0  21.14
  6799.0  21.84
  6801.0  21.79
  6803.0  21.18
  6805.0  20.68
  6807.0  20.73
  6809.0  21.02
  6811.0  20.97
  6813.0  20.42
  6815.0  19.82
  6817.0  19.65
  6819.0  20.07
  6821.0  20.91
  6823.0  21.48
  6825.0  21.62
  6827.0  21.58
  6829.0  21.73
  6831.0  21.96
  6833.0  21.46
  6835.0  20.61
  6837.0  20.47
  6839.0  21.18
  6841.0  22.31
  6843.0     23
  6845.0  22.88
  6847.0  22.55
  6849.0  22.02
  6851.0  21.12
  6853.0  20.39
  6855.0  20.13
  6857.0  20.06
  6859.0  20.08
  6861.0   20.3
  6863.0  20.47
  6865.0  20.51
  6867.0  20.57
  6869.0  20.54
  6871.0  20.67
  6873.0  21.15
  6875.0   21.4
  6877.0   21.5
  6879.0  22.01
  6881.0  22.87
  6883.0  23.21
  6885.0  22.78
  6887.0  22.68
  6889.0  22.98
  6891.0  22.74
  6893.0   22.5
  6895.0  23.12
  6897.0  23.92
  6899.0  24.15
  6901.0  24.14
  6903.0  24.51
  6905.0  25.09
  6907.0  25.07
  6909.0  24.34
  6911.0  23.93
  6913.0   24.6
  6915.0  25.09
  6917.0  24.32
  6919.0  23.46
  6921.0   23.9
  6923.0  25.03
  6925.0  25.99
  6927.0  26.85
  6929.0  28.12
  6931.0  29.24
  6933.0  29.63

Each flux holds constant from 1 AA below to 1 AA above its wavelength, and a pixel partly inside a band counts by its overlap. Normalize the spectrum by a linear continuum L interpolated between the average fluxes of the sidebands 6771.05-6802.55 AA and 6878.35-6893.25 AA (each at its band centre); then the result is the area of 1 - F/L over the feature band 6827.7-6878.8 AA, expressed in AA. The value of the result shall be 2.6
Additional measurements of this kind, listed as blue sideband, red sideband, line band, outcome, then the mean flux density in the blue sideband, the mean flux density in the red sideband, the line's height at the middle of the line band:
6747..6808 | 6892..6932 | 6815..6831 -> 1.20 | 21.6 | 24.9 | 22.7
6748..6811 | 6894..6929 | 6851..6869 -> 2.36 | 21.6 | 24.7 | 23.5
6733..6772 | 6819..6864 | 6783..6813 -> 0.85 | 22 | 21.3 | 21.6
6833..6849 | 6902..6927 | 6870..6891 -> 1.11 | 21.8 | 24.7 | 23.4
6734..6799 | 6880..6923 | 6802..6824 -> 1.82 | 21.8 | 23.8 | 22.5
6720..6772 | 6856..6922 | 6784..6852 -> 3.22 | 21.9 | 22.7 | 22.3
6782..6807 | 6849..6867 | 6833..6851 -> -1.04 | 21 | 20.5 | 20.6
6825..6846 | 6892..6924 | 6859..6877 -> 1.67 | 21.7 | 24.2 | 22.8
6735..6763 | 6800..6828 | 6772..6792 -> -0.30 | 21.8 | 20.9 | 21.3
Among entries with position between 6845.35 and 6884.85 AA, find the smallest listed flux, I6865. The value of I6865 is 20.06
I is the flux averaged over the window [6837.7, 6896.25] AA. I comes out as 21.6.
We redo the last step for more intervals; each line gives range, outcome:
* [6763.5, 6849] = 21.5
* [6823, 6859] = 21.4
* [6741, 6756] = 21.6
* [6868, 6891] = 22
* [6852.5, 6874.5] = 20.5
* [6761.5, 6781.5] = 22.6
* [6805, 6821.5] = 20.4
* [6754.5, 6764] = 22.2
